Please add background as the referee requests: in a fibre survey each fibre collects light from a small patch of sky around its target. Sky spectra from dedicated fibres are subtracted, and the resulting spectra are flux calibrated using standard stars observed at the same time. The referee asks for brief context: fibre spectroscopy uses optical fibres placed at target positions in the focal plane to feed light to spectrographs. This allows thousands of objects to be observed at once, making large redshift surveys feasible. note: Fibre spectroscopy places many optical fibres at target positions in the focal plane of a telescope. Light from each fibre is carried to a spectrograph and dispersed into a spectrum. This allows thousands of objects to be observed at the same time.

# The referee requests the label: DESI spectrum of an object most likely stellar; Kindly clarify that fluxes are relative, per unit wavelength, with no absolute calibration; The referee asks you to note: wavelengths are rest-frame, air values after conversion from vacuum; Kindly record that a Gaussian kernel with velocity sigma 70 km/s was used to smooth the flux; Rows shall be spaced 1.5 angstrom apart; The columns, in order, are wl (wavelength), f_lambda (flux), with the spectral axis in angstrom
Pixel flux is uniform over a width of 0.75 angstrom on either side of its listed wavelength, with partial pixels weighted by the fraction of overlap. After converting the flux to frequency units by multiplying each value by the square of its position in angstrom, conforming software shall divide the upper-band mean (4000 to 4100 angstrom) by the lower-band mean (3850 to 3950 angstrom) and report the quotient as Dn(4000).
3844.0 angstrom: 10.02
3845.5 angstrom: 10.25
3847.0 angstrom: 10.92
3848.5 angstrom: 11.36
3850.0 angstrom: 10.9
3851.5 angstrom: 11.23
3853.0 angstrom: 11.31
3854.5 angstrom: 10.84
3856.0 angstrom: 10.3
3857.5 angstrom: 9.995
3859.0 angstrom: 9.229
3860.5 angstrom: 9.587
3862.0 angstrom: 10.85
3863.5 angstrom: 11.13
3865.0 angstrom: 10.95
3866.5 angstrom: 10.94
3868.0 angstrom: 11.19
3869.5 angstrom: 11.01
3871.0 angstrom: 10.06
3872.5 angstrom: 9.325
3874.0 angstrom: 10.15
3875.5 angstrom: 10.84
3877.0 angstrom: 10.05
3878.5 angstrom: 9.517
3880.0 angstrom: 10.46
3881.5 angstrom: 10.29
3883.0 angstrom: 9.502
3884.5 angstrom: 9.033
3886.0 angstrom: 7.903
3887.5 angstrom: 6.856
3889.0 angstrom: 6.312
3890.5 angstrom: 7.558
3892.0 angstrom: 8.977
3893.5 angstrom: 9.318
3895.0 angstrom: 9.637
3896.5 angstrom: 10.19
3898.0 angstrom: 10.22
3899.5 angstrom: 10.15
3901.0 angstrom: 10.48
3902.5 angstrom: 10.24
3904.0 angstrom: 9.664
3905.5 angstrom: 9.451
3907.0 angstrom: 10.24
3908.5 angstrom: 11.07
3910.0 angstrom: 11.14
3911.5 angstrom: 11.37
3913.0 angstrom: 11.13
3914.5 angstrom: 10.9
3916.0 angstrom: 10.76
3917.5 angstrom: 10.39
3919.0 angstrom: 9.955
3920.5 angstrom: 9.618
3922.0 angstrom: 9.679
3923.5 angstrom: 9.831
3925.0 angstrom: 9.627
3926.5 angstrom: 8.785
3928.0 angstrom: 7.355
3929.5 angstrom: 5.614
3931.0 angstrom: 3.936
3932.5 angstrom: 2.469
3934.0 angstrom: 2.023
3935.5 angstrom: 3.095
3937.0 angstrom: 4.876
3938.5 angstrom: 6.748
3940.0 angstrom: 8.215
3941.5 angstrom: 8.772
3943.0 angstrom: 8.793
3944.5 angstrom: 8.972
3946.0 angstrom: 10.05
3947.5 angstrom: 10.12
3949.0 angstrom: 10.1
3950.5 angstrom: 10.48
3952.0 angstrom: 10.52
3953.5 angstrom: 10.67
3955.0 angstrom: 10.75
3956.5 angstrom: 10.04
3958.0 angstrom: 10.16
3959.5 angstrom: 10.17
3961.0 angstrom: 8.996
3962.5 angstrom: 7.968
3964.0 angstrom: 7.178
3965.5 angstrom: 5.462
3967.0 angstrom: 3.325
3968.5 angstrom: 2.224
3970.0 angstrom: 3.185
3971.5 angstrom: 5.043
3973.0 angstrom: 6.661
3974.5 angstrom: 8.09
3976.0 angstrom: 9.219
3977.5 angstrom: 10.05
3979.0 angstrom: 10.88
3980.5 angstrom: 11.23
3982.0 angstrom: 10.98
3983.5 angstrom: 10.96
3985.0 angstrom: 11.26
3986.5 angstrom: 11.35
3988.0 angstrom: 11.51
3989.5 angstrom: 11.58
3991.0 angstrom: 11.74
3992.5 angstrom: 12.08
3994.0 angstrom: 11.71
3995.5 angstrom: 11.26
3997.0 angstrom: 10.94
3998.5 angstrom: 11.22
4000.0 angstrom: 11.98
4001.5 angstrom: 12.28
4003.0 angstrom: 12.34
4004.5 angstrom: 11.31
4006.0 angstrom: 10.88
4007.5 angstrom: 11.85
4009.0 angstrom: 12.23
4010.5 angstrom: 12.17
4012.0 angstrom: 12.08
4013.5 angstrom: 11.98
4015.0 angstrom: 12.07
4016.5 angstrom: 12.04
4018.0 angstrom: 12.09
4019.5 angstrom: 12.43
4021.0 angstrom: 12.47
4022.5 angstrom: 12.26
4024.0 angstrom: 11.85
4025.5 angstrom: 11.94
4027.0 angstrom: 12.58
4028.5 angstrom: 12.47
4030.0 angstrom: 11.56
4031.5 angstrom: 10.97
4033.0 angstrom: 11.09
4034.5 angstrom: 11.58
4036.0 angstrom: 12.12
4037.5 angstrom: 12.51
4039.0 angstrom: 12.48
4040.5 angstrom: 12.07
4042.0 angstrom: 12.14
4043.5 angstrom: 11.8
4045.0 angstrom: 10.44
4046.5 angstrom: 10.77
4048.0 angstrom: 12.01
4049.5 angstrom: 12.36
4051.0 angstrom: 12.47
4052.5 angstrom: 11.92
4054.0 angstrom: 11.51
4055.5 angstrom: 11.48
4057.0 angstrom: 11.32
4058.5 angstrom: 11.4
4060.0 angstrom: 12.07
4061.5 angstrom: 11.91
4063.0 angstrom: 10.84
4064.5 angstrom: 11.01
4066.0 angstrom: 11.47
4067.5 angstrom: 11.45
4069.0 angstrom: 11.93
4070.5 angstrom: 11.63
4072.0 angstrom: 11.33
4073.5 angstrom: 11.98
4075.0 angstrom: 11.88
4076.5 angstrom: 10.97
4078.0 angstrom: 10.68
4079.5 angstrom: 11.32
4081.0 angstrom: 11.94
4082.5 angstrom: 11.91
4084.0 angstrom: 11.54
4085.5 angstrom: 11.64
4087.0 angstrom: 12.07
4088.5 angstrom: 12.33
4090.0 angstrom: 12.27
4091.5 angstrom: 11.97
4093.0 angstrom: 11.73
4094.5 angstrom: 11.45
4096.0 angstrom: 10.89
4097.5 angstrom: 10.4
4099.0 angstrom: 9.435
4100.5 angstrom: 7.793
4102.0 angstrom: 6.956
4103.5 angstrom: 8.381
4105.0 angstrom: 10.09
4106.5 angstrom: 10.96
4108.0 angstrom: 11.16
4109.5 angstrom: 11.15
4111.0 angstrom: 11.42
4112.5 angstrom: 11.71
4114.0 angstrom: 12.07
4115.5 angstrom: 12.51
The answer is 1.36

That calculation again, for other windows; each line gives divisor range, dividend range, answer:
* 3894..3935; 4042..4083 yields 1.37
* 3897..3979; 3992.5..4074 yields 1.46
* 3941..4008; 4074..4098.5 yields 1.26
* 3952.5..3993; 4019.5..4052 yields 1.37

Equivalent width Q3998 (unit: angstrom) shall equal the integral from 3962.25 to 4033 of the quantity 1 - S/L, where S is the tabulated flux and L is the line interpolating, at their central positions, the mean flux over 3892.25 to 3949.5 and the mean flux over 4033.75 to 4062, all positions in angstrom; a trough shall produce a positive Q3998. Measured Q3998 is 1.5 angstrom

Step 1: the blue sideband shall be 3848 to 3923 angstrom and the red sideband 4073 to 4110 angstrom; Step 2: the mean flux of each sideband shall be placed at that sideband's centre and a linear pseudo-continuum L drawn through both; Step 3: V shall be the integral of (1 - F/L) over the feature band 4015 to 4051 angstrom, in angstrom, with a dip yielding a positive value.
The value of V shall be -4.3 angstrom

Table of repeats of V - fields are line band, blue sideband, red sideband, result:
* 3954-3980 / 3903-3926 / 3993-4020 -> 8.12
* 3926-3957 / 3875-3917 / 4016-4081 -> 7.98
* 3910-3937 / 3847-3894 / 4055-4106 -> 5.75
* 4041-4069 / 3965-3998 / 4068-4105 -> -3.06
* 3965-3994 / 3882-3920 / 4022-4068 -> 5.25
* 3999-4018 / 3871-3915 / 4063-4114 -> -2.55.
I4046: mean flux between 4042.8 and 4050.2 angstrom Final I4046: 11.5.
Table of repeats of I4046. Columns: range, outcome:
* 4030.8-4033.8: 11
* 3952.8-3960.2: 10.4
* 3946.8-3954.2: 10.4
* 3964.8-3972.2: 3.83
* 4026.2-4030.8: 12.2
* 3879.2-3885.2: 9.83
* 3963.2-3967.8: 5.32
